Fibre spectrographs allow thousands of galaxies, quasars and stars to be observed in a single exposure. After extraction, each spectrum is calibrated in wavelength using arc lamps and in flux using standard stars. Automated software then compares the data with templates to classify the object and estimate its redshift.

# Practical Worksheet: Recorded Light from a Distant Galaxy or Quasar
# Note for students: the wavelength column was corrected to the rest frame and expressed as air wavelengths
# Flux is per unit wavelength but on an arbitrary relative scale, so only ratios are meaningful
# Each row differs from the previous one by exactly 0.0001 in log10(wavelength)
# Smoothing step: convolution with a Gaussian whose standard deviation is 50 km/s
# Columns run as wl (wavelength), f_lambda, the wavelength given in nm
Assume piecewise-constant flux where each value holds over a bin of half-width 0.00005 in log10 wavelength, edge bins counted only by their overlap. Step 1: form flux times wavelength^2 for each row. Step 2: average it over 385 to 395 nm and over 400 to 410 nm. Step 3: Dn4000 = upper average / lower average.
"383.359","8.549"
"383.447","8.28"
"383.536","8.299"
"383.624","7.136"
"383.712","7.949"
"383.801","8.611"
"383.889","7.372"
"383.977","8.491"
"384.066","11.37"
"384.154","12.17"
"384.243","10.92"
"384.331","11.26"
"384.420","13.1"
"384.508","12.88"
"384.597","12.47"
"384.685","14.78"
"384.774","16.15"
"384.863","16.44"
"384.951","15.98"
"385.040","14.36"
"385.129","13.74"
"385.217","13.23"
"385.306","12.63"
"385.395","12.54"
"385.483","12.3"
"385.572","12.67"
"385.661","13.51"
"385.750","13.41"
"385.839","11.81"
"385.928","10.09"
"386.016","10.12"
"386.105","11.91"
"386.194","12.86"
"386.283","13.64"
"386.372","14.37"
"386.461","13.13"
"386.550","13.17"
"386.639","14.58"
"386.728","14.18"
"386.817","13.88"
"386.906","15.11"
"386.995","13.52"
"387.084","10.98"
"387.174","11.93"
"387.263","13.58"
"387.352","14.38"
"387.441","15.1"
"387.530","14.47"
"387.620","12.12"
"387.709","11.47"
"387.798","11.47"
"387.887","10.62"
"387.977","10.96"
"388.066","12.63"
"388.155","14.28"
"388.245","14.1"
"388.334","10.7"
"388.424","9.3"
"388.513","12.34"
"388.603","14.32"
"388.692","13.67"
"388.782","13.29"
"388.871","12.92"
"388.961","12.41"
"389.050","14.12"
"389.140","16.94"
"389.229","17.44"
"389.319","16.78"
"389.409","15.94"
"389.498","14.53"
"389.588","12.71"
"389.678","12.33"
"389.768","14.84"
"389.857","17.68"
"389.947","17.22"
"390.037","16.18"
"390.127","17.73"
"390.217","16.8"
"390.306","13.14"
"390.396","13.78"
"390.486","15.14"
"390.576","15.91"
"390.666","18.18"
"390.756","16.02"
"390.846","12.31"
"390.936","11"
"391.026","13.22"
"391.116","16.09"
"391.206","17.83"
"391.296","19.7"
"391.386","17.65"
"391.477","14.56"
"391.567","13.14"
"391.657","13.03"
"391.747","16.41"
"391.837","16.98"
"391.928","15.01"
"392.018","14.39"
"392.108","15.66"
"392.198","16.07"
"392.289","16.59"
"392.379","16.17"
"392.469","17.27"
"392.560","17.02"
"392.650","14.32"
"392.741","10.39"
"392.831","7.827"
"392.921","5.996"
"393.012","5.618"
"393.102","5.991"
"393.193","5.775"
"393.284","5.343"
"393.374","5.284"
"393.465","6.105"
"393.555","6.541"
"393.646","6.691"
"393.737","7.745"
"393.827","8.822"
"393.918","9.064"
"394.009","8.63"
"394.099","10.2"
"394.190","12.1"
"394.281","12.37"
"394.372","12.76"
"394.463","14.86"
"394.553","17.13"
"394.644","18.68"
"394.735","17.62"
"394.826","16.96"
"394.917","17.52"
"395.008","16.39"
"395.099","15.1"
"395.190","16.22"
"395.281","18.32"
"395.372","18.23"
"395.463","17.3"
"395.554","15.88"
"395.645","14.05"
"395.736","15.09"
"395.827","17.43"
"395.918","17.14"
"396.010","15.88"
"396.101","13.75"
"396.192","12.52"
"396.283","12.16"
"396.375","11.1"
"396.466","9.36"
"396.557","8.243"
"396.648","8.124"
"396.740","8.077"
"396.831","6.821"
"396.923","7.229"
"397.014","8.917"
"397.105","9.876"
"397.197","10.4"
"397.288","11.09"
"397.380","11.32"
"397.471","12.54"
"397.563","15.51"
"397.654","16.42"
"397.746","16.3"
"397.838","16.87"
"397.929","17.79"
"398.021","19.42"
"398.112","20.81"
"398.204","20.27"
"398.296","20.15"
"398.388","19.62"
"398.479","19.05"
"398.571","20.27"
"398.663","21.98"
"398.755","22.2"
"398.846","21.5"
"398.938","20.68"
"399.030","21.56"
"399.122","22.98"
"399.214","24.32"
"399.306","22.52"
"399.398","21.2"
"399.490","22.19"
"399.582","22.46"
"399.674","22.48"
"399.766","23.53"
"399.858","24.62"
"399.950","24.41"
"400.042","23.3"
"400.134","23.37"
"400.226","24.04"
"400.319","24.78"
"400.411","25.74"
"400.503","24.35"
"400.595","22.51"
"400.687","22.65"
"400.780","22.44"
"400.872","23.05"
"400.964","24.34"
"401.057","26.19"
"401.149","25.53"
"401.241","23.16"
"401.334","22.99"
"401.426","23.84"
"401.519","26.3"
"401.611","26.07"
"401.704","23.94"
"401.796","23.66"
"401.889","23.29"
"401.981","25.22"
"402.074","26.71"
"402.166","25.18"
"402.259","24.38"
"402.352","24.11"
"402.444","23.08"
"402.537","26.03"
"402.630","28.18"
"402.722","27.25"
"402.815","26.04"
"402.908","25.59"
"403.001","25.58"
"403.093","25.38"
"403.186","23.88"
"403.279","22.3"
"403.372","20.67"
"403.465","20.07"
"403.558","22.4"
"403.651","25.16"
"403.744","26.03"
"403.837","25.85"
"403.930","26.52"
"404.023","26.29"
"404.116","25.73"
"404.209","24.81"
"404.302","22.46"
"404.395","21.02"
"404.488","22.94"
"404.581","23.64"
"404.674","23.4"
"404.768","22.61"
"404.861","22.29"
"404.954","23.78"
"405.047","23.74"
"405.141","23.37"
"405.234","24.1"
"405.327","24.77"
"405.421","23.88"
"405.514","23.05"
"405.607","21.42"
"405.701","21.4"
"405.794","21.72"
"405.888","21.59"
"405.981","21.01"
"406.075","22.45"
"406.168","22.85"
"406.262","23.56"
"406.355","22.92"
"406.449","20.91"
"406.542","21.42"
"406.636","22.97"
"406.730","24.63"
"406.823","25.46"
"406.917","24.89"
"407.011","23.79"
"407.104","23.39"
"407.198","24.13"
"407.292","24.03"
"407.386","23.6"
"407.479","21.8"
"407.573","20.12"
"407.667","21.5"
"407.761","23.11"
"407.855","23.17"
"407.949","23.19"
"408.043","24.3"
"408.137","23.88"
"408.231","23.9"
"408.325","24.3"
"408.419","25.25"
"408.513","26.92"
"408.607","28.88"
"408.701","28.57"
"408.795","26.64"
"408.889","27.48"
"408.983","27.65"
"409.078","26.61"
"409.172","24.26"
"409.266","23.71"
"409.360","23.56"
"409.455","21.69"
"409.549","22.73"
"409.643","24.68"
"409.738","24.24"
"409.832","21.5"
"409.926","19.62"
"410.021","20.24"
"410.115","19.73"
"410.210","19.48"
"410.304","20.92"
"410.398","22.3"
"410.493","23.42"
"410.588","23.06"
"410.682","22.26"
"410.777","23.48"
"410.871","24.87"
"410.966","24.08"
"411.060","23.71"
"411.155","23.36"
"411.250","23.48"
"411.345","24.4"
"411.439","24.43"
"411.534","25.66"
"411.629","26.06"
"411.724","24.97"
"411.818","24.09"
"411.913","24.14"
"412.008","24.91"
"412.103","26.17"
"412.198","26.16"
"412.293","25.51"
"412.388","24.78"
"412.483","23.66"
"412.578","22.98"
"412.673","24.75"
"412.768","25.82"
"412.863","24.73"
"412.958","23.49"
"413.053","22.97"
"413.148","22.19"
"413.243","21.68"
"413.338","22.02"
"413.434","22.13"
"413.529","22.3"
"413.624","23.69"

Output 1.9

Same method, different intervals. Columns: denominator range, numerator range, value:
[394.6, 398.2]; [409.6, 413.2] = 1.79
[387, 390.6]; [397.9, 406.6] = 1.80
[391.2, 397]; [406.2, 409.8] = 2.02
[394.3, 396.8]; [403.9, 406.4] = 1.67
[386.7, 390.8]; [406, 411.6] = 1.85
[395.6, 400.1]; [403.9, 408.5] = 1.44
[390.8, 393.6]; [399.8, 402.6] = 2.03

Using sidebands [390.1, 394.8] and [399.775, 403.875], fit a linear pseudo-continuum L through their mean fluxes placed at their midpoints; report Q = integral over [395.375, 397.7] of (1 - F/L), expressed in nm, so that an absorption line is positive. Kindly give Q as 0.71 nm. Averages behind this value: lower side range 12.9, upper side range 24.4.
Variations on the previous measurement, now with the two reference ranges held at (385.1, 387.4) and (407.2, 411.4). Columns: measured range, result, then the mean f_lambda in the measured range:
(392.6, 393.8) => 0.66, 7.27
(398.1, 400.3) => -0.36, 22.1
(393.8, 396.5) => 0.41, 14.5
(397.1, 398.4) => 0.17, 16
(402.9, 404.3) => -0.22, 24.3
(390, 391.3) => -0.03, 15.4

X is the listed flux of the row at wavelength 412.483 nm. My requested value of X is 23.66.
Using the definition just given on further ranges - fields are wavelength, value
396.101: 13.75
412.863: 24.73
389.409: 15.94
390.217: 16.8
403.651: 25.16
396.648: 8.124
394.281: 12.37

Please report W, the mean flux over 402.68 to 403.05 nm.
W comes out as 26.1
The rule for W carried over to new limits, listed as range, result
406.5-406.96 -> 23.9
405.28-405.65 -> 23.3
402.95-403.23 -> 25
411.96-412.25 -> 25.7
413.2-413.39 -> 21.8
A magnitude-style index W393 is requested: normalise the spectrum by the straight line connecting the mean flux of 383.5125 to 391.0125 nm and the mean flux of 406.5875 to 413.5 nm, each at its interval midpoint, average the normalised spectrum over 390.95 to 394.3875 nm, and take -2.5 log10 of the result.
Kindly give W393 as 0.29 mag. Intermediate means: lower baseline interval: 13.2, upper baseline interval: 23.9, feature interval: 11.9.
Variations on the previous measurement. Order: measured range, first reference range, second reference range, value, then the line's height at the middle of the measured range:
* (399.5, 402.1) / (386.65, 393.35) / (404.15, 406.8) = -0.20 mag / 20.1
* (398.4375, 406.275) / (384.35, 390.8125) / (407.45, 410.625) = -0.15 mag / 20.5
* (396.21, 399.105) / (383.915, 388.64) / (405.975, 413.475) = 0.21 mag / 18.1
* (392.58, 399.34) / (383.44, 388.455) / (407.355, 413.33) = 0.23 mag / 17.1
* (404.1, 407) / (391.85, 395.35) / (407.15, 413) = -0.11 mag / 20.8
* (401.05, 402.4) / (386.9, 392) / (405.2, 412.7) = -0.22 mag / 20.2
